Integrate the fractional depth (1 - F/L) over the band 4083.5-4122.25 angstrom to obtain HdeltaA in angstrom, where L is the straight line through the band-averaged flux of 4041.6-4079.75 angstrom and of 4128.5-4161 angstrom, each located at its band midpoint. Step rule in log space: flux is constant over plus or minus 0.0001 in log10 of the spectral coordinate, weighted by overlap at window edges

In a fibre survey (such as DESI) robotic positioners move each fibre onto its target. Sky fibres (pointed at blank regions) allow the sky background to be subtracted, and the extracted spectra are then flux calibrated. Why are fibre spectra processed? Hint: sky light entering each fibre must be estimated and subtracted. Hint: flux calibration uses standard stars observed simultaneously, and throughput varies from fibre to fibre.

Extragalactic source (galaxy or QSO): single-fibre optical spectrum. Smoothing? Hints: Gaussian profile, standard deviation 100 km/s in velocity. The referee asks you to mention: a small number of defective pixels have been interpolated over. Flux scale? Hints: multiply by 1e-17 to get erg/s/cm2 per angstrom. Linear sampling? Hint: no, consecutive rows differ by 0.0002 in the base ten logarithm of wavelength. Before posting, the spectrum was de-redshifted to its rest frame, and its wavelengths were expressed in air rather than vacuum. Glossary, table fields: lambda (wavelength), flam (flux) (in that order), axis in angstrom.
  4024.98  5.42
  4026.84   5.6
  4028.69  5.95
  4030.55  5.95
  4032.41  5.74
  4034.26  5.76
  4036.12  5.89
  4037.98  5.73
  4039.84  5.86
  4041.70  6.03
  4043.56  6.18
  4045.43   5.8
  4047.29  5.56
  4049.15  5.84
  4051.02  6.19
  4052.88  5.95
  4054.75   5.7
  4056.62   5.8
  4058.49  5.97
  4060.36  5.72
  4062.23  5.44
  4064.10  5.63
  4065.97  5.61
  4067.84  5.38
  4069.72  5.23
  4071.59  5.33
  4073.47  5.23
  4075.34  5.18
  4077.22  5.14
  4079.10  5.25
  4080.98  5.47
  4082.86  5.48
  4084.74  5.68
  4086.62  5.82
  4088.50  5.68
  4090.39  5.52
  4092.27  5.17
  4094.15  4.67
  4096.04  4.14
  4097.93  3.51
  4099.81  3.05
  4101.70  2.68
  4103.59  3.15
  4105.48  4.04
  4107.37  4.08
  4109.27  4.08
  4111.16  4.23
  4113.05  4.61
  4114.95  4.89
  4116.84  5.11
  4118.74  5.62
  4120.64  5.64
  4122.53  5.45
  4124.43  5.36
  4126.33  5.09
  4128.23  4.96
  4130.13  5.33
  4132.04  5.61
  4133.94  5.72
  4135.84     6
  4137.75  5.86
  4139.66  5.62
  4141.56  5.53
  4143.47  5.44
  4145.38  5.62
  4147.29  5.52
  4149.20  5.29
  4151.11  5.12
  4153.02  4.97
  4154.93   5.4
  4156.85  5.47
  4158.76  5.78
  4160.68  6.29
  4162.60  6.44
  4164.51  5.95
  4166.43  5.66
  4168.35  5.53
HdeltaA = 6.86 angstrom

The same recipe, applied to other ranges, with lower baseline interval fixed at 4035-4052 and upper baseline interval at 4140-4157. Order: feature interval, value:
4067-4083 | 1.3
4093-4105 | 4.4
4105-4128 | 2.8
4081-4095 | 0.6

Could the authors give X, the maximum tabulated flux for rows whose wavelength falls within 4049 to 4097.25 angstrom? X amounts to 6.19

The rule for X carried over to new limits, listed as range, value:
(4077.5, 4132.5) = 5.82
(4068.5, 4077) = 5.33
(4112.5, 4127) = 5.64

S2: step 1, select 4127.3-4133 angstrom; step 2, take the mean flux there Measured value 5.3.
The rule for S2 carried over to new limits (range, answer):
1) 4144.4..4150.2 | 5.47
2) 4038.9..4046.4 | 5.96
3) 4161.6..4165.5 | 6.2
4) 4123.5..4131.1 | 5.18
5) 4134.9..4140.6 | 5.82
